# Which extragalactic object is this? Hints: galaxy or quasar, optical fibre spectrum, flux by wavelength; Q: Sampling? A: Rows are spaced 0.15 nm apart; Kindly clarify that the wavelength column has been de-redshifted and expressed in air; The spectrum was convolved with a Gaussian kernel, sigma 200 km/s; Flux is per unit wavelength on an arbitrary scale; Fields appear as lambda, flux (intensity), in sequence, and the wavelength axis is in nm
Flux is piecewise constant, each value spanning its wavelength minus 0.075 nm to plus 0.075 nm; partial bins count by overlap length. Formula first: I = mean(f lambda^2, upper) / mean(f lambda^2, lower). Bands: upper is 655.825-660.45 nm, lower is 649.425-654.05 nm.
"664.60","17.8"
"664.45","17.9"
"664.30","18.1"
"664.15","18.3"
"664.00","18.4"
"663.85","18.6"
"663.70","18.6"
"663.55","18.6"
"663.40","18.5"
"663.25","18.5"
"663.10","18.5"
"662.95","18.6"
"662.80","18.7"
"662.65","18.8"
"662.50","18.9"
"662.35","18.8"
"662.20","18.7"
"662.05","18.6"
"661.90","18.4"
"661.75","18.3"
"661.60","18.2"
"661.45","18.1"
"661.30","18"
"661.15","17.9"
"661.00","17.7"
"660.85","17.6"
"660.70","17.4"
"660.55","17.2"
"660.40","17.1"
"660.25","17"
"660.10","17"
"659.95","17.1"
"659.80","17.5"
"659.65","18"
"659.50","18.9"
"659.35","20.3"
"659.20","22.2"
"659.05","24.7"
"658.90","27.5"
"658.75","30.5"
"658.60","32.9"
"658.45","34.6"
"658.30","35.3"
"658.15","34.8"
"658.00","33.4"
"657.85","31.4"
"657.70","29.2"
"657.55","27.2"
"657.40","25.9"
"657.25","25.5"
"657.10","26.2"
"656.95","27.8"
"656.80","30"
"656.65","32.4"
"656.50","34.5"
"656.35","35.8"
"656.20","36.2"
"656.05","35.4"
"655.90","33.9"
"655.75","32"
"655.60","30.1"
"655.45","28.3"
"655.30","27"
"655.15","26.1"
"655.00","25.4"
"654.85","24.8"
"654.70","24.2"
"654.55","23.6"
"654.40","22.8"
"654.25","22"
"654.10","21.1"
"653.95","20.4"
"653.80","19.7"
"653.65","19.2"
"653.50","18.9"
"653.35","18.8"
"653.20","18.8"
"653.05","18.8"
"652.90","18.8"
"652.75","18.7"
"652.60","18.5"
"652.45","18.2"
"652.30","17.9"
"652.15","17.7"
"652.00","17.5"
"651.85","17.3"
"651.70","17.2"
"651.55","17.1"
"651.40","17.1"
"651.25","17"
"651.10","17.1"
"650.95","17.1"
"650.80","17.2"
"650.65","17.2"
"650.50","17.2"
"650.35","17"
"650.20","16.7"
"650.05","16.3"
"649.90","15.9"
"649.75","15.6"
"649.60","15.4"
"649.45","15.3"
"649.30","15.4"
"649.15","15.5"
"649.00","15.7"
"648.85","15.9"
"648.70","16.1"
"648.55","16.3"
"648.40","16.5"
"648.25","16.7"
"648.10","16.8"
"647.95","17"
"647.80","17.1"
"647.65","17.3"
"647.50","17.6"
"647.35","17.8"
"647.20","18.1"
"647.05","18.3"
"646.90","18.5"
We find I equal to 1.59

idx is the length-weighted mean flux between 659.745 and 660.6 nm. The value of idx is 17.1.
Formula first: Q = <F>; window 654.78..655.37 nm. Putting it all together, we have 25.8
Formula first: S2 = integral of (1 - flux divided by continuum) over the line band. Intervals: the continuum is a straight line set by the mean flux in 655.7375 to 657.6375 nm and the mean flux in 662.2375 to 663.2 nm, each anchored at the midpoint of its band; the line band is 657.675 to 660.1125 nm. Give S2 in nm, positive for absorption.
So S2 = 0.03 nm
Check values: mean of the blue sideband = 30.9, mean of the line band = 26.4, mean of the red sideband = 18.7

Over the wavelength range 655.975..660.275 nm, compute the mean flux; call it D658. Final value 27.7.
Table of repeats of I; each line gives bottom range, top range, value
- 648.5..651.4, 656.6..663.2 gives 1.43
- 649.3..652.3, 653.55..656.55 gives 1.63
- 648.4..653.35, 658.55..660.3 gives 1.32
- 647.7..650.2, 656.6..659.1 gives 1.91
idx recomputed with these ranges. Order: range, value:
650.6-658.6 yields 24.5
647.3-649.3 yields 16.6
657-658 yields 28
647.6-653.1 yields 16.9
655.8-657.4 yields 31.5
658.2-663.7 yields 20.4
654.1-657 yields 28.9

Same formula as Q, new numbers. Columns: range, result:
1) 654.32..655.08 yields 24.2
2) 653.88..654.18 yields 20.8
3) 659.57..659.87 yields 17.8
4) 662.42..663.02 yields 18.8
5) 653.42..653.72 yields 19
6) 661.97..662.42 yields 18.7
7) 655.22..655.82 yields 29.3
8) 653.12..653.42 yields 18.8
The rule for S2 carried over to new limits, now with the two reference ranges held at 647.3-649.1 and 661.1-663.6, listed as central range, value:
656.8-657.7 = -0.46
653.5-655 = -0.39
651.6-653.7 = -0.12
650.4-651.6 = 0.00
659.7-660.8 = 0.06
